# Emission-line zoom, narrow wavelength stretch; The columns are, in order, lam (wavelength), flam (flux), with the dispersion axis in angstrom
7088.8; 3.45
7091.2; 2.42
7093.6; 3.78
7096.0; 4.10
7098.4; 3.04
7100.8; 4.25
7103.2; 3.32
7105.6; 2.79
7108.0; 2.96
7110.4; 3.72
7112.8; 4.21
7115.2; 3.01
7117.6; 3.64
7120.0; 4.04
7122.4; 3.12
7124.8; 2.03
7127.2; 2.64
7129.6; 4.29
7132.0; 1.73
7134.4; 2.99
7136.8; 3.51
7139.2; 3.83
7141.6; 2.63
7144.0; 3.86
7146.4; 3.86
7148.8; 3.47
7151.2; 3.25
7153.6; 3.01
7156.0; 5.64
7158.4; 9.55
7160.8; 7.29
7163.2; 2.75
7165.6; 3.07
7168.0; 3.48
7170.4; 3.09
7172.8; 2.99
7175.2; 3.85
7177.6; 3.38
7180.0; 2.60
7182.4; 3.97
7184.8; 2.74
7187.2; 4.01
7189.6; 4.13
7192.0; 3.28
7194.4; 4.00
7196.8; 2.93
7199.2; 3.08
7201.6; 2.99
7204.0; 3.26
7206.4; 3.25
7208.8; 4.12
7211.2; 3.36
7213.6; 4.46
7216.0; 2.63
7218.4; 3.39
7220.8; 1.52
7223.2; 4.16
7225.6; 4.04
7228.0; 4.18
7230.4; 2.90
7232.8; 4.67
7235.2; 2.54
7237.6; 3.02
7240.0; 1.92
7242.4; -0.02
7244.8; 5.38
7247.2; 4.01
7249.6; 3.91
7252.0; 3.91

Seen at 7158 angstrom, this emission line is H-beta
